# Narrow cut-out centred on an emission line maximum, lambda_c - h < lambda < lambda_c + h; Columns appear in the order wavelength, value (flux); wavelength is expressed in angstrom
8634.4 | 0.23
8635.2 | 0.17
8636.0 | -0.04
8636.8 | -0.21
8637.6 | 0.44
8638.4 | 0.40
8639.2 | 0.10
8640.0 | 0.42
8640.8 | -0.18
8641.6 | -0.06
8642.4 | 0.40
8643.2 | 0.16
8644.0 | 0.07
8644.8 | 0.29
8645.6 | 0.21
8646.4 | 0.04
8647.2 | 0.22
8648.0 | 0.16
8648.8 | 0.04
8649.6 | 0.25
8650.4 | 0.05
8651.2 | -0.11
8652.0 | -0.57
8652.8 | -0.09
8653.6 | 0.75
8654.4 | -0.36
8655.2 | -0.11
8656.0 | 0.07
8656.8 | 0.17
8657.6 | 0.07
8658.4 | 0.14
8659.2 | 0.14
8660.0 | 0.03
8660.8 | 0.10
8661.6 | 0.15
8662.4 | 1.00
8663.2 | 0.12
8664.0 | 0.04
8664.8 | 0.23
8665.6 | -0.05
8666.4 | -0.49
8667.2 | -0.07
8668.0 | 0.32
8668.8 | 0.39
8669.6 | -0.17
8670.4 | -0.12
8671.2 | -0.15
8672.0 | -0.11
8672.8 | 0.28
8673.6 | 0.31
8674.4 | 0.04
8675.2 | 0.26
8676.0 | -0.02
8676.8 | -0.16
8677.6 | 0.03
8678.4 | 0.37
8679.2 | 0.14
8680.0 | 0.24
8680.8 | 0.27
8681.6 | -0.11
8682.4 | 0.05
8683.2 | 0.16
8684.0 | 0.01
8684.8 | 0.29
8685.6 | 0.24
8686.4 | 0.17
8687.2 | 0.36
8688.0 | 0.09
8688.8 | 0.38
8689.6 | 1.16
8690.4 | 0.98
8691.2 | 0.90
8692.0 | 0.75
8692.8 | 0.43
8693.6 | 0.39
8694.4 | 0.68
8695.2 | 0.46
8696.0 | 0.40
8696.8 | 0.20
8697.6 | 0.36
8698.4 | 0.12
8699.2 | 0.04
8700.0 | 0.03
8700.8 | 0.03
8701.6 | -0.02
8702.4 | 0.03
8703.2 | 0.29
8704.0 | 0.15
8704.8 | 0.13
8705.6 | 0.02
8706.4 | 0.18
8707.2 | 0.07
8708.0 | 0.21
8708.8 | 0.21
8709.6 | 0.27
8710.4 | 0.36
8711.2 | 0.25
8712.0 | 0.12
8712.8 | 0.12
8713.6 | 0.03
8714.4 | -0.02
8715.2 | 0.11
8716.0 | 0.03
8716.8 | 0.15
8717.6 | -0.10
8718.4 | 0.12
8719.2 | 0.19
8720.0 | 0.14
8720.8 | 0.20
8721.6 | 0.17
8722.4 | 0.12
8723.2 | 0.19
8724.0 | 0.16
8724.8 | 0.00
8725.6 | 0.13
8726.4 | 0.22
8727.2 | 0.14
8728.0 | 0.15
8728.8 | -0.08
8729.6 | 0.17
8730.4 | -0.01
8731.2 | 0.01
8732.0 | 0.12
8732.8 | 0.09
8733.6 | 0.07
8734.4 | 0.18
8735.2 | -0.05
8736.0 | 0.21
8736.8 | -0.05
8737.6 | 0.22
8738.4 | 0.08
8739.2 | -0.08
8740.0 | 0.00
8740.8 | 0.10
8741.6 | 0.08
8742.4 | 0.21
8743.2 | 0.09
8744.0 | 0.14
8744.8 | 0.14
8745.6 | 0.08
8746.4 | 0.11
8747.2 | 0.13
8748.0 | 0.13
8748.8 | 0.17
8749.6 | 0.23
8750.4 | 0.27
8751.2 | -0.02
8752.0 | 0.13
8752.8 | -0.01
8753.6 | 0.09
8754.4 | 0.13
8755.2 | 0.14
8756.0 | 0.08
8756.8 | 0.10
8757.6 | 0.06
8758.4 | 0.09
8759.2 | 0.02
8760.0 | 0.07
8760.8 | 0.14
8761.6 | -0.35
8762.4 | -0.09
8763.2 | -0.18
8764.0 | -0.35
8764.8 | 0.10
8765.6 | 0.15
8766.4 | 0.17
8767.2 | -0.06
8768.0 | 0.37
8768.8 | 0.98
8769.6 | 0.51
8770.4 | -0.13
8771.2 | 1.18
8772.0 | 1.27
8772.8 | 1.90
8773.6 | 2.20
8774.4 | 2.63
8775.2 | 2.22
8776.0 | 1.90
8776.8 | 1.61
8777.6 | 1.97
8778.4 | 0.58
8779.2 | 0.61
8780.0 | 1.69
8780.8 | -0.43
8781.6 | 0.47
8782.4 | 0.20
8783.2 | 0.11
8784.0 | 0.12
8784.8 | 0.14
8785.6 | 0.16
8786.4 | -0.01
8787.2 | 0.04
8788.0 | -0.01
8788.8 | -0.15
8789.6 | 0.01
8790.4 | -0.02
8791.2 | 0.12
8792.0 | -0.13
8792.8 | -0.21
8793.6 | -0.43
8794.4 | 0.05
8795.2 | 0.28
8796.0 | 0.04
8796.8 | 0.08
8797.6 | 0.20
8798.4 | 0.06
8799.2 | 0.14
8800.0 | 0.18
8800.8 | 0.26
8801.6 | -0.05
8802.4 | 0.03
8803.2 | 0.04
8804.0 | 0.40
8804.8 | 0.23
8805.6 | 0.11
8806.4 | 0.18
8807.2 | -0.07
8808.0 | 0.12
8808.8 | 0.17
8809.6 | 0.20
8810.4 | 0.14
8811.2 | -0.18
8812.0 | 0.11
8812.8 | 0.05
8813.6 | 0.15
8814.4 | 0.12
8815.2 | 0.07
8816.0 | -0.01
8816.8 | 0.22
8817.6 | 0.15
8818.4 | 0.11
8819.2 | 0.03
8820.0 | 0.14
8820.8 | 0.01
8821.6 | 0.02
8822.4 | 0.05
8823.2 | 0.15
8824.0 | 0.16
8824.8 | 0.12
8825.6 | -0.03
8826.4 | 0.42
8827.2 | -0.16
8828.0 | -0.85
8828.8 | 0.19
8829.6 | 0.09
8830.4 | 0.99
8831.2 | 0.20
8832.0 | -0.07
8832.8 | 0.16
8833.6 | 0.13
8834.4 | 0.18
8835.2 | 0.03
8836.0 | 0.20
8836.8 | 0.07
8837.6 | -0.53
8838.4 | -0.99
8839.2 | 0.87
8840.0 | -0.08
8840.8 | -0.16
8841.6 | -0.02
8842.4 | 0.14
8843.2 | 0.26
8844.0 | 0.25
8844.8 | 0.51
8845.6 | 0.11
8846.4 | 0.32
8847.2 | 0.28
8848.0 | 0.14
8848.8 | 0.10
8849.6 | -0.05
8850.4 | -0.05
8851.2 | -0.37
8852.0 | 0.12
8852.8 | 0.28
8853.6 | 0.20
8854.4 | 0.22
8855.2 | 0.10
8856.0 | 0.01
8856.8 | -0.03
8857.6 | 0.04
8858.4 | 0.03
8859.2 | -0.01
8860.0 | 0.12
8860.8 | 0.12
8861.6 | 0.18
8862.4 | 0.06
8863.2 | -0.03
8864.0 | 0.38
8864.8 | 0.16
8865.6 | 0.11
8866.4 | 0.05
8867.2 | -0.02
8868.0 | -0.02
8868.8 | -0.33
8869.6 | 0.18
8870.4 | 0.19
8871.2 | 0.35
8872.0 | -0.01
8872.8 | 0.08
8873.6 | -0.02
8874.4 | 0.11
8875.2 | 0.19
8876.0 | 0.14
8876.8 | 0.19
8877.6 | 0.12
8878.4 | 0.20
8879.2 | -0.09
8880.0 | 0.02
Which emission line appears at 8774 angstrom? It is [O III] 5007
